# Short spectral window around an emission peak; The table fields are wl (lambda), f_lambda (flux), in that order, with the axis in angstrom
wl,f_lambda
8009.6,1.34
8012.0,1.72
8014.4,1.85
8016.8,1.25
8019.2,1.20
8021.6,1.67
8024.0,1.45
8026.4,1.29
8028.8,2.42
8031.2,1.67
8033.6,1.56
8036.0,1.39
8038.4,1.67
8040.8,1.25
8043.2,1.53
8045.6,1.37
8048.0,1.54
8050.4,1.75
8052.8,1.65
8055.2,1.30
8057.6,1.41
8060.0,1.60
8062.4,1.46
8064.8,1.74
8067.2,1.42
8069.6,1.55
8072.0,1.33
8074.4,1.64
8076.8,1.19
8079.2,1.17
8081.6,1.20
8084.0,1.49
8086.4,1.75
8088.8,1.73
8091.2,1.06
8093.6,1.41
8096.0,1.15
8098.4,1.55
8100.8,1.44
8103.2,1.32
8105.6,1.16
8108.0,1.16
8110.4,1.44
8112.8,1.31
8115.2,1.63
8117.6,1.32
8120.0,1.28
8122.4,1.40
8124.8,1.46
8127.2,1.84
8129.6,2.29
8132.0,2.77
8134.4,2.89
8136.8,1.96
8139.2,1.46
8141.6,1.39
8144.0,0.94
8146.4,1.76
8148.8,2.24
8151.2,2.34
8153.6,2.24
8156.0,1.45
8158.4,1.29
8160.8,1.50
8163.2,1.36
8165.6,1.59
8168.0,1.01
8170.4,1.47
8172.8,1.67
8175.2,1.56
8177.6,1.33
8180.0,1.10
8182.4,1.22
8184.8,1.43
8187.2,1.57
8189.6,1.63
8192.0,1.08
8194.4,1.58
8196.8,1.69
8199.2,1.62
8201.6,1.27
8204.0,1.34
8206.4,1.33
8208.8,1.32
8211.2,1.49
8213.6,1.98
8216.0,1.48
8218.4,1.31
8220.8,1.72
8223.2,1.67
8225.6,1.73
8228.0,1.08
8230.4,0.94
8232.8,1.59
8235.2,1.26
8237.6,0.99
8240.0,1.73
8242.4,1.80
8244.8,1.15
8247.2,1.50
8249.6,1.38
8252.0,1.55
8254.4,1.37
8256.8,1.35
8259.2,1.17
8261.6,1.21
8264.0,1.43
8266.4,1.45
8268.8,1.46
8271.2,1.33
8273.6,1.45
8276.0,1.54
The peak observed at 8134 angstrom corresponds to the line [S II] 6716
